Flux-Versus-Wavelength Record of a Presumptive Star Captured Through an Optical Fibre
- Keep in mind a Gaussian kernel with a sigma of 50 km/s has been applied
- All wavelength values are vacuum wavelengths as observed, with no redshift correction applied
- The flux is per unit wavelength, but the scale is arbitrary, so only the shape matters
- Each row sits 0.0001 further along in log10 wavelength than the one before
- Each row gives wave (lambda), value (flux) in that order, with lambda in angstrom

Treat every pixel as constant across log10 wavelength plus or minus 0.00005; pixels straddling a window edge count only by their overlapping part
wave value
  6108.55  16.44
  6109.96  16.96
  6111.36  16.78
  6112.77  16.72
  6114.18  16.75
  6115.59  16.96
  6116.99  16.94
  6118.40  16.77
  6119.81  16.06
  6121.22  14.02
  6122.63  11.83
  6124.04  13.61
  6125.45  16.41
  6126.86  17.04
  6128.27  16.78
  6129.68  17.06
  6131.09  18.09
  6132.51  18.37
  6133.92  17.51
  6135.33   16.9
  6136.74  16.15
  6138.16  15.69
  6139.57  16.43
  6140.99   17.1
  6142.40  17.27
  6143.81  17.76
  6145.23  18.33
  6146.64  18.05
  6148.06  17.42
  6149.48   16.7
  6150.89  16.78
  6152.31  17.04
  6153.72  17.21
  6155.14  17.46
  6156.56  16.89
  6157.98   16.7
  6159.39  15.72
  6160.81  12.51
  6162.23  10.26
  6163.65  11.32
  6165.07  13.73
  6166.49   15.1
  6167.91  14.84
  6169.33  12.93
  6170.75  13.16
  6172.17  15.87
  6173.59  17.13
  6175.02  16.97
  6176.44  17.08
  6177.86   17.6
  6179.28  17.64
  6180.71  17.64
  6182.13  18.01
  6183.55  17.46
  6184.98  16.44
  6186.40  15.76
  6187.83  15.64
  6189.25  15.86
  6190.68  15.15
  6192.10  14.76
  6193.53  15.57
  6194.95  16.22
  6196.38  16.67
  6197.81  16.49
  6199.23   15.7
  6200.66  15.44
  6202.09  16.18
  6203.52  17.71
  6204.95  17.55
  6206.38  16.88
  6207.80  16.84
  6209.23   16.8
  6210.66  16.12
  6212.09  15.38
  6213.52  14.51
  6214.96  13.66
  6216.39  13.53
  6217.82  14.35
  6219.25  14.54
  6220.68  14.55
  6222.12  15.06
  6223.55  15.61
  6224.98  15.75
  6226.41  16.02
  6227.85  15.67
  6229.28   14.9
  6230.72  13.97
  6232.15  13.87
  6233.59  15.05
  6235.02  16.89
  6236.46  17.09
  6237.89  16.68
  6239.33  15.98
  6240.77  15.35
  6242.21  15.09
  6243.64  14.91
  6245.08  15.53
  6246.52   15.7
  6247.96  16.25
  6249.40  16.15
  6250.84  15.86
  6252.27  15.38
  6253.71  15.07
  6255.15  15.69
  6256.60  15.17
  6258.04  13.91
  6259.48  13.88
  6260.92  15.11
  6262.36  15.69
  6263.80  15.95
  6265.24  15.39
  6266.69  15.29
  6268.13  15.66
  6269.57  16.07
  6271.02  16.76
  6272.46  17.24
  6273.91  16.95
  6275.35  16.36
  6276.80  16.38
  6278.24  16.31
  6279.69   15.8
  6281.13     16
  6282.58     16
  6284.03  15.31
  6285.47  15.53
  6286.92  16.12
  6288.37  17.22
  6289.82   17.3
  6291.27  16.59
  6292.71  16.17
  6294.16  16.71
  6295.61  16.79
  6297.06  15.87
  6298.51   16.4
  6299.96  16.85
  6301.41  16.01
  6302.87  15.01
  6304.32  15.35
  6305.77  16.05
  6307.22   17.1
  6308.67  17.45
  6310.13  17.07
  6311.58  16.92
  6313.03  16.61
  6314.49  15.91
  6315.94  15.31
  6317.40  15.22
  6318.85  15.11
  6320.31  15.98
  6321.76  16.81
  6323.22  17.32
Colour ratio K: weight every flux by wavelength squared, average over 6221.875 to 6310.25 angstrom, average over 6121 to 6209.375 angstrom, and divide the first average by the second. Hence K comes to 1.02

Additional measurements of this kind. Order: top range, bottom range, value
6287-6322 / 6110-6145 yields 1.05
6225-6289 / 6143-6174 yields 1.04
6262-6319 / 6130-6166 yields 1.04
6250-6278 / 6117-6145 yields 1.00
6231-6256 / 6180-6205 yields 0.97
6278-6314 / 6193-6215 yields 1.04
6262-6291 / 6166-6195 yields 1.04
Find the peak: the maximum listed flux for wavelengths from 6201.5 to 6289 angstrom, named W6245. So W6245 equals 17.71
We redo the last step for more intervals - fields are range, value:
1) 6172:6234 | 18.01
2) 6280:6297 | 17.3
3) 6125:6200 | 18.37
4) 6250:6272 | 16.76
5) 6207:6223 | 16.84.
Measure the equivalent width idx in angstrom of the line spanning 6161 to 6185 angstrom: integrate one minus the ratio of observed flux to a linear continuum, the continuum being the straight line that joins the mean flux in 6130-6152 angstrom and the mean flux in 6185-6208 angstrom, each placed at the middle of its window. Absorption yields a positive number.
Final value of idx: 1.7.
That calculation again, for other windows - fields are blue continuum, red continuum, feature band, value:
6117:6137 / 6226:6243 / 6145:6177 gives 0.9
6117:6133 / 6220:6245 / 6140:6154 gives -1.3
